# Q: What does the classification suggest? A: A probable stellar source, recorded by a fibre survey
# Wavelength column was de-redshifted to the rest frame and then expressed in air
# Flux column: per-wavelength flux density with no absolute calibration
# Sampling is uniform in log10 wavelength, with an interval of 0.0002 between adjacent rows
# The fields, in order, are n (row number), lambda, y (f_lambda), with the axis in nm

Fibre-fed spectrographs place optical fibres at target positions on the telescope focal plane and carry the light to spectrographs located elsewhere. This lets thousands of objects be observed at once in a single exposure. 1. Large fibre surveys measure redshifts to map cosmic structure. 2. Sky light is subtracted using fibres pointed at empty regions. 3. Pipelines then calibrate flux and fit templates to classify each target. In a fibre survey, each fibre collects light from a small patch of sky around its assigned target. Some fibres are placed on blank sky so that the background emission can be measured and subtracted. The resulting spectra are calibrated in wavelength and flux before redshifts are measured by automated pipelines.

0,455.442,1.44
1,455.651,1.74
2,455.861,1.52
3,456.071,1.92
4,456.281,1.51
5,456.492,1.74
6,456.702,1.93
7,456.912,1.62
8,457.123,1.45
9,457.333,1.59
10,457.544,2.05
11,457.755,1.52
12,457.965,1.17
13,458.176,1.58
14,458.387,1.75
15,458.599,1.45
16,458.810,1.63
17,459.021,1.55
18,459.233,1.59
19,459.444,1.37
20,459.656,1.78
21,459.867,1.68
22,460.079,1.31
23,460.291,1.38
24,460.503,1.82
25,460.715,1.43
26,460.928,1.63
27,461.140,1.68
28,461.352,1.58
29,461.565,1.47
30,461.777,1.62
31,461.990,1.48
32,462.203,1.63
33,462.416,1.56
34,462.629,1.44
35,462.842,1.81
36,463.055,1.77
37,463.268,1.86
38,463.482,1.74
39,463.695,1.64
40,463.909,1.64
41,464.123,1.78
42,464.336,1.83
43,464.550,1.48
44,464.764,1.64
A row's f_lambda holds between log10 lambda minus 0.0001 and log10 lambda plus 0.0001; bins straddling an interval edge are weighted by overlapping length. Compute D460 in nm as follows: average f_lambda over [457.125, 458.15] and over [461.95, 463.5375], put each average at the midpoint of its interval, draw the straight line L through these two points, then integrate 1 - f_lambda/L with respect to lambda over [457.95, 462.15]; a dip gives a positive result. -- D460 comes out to 0.15 nm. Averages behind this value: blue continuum 1.57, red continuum 1.67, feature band 1.56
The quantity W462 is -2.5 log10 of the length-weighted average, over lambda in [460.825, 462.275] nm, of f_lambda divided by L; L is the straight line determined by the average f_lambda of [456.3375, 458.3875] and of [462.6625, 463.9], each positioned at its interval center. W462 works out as 0.08 mag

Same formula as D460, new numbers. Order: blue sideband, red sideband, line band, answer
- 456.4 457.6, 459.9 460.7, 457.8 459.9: 0.06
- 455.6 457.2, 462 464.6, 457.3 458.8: 0.08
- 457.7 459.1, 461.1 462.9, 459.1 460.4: 0.02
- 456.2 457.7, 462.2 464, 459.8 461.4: 0.12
